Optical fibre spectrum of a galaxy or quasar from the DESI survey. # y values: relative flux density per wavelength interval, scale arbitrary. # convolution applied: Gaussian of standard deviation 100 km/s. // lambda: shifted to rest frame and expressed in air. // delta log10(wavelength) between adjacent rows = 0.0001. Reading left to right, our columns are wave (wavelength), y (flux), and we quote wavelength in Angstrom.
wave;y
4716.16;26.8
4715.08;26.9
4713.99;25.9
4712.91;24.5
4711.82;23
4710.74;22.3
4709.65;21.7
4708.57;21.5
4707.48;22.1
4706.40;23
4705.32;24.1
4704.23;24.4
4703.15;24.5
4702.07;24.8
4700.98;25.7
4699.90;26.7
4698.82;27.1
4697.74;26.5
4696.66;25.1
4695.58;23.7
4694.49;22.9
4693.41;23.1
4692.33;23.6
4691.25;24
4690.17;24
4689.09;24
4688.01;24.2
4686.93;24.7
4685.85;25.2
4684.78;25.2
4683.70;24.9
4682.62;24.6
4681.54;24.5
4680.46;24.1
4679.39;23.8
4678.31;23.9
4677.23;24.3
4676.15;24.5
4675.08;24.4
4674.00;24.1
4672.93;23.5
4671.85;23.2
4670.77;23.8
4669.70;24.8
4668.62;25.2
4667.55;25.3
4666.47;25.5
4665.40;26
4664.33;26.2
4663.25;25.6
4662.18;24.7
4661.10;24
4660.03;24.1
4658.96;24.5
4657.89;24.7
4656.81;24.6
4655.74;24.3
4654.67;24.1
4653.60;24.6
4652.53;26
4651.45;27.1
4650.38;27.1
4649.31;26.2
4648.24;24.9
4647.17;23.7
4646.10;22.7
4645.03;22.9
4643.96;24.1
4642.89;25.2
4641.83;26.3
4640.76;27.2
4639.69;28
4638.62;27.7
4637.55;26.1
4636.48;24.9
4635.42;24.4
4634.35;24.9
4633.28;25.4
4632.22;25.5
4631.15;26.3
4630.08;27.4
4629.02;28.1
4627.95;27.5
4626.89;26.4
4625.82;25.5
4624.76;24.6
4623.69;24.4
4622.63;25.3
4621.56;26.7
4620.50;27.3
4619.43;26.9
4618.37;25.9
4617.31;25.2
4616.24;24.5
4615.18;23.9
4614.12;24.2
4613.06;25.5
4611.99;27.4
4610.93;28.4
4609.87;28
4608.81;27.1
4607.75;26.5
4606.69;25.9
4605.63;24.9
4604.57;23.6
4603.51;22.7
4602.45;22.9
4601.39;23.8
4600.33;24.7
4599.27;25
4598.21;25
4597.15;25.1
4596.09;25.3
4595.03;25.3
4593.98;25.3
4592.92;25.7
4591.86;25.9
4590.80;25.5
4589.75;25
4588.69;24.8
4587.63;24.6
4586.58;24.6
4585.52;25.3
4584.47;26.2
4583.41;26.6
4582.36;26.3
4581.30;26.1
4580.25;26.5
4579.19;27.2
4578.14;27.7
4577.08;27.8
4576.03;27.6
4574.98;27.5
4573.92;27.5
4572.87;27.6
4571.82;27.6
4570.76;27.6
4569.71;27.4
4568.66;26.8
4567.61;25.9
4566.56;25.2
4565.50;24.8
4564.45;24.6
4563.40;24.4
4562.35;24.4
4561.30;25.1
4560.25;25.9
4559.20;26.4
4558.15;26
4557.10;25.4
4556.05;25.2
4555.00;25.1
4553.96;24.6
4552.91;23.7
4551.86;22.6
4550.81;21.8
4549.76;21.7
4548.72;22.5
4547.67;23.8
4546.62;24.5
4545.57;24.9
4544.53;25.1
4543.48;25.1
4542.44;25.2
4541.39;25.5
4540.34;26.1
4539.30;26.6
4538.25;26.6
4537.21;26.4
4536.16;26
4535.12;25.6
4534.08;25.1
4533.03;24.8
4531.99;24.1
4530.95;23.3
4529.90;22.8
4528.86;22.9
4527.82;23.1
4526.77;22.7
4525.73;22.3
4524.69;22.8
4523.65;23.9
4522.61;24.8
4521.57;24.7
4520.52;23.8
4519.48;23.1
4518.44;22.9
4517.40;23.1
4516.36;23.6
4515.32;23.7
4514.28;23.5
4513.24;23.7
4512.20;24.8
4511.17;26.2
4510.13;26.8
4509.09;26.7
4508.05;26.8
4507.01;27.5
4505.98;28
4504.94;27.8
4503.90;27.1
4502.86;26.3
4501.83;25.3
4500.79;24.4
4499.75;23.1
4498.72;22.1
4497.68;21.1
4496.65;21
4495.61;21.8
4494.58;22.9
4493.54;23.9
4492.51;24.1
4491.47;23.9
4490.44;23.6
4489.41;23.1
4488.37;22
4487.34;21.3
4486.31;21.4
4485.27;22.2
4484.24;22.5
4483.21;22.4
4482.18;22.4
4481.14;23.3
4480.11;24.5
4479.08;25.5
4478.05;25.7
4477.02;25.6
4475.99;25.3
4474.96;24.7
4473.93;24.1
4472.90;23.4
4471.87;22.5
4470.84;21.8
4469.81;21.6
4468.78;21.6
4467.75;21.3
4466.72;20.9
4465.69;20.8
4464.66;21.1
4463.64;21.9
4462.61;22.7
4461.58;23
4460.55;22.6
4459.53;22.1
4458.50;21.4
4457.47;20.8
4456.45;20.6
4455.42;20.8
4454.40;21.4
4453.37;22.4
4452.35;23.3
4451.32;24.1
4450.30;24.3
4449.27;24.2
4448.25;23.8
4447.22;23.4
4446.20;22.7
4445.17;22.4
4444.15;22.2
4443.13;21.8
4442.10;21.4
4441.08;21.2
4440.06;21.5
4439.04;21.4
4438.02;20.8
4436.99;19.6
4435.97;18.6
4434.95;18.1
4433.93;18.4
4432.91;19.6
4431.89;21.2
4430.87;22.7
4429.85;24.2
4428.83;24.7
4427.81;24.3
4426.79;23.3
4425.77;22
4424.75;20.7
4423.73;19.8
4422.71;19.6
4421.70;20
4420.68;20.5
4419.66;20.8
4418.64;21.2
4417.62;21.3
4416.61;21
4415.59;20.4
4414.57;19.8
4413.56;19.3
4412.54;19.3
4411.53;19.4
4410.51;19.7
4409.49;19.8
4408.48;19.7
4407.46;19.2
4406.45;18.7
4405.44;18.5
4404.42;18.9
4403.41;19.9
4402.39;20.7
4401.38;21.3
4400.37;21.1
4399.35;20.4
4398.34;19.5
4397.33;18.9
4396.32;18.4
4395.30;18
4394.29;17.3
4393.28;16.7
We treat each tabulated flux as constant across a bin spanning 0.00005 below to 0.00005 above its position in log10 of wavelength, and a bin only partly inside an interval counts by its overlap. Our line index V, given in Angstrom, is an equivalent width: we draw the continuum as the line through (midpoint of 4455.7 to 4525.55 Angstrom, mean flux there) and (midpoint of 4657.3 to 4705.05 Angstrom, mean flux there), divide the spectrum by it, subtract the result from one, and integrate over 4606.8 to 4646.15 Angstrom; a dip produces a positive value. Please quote -2.7 Angstrom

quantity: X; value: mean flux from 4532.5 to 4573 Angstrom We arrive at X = 25.2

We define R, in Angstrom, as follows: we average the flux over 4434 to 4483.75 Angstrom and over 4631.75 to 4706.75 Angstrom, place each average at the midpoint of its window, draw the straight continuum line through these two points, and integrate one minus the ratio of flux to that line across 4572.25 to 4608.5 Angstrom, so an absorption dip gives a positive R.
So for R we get -2.68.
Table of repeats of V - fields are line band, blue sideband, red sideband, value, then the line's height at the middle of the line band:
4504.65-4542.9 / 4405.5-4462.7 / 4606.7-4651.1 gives -2.3 Angstrom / 23.4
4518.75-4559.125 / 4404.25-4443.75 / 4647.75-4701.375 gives -3.3 Angstrom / 22.5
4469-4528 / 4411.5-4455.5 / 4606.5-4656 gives -2.6 Angstrom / 22.9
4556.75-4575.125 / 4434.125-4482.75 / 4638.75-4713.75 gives -2.1 Angstrom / 23.4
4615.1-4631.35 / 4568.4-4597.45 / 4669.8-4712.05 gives -0.4 Angstrom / 25.5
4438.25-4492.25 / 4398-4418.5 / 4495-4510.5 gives 0.9 Angstrom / 23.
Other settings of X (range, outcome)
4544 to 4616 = 25.4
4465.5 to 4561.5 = 24.1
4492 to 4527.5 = 24.3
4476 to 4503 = 23.3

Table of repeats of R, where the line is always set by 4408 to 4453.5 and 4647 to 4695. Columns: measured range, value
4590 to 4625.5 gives -2.46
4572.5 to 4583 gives -1.72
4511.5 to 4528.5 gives -0.76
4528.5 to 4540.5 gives -1.20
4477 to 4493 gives -0.87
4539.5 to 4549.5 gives -0.80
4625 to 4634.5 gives -0.90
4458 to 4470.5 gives 0.02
